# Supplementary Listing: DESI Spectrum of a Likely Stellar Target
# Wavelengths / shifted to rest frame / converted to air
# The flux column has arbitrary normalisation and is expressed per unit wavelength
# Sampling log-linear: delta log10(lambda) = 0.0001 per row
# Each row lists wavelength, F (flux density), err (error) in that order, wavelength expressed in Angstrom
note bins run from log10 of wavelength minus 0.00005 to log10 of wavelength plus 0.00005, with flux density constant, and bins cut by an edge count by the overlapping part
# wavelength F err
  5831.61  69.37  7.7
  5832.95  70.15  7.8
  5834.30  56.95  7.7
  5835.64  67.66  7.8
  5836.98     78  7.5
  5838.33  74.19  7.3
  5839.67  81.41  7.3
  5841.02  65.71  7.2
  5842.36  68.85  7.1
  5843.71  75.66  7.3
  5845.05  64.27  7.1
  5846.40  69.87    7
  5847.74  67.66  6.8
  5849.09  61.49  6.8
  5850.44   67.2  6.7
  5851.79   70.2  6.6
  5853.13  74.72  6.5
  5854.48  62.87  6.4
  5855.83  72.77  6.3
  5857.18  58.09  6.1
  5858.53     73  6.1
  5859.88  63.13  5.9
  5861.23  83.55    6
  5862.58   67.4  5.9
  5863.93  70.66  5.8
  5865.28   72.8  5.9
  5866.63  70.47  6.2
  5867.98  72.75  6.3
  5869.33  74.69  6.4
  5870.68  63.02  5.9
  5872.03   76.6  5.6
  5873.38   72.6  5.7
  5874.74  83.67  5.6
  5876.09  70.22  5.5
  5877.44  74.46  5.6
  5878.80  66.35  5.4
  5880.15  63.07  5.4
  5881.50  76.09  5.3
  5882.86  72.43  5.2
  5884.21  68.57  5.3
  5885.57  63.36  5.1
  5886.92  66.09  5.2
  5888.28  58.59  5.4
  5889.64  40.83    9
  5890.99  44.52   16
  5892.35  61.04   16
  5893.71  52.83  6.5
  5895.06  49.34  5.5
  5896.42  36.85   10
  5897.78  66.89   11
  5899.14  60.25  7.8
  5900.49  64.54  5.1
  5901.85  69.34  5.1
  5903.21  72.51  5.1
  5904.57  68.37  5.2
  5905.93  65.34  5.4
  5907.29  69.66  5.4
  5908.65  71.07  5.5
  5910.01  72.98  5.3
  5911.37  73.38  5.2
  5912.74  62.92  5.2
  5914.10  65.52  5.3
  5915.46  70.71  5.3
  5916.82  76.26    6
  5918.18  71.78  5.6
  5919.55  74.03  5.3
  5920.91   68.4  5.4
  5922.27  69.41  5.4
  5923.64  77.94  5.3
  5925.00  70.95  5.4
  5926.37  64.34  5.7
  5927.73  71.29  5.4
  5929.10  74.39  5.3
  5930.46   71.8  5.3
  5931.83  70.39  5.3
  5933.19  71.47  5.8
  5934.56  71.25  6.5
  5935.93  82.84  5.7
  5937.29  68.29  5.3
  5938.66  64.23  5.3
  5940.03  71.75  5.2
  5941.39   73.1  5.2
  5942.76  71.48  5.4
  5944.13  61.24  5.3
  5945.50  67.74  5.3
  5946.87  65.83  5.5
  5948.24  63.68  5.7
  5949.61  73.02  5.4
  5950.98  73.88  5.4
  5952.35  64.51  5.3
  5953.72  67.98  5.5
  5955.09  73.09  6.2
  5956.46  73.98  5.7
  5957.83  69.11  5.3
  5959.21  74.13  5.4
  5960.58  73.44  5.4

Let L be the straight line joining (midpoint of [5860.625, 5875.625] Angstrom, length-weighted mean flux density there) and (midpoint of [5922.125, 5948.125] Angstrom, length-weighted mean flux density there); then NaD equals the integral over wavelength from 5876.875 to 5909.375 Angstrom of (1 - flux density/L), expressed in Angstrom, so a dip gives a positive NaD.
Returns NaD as 4.4 Angstrom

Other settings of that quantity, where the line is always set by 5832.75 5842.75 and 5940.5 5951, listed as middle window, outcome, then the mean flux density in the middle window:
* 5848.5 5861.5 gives 0.3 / 68.3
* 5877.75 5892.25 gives 1.5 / 62.2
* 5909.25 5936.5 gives -1.1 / 71.5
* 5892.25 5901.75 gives 1.8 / 56.5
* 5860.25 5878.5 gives -0.8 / 73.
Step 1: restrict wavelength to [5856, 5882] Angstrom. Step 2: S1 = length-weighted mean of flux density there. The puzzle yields 71.2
